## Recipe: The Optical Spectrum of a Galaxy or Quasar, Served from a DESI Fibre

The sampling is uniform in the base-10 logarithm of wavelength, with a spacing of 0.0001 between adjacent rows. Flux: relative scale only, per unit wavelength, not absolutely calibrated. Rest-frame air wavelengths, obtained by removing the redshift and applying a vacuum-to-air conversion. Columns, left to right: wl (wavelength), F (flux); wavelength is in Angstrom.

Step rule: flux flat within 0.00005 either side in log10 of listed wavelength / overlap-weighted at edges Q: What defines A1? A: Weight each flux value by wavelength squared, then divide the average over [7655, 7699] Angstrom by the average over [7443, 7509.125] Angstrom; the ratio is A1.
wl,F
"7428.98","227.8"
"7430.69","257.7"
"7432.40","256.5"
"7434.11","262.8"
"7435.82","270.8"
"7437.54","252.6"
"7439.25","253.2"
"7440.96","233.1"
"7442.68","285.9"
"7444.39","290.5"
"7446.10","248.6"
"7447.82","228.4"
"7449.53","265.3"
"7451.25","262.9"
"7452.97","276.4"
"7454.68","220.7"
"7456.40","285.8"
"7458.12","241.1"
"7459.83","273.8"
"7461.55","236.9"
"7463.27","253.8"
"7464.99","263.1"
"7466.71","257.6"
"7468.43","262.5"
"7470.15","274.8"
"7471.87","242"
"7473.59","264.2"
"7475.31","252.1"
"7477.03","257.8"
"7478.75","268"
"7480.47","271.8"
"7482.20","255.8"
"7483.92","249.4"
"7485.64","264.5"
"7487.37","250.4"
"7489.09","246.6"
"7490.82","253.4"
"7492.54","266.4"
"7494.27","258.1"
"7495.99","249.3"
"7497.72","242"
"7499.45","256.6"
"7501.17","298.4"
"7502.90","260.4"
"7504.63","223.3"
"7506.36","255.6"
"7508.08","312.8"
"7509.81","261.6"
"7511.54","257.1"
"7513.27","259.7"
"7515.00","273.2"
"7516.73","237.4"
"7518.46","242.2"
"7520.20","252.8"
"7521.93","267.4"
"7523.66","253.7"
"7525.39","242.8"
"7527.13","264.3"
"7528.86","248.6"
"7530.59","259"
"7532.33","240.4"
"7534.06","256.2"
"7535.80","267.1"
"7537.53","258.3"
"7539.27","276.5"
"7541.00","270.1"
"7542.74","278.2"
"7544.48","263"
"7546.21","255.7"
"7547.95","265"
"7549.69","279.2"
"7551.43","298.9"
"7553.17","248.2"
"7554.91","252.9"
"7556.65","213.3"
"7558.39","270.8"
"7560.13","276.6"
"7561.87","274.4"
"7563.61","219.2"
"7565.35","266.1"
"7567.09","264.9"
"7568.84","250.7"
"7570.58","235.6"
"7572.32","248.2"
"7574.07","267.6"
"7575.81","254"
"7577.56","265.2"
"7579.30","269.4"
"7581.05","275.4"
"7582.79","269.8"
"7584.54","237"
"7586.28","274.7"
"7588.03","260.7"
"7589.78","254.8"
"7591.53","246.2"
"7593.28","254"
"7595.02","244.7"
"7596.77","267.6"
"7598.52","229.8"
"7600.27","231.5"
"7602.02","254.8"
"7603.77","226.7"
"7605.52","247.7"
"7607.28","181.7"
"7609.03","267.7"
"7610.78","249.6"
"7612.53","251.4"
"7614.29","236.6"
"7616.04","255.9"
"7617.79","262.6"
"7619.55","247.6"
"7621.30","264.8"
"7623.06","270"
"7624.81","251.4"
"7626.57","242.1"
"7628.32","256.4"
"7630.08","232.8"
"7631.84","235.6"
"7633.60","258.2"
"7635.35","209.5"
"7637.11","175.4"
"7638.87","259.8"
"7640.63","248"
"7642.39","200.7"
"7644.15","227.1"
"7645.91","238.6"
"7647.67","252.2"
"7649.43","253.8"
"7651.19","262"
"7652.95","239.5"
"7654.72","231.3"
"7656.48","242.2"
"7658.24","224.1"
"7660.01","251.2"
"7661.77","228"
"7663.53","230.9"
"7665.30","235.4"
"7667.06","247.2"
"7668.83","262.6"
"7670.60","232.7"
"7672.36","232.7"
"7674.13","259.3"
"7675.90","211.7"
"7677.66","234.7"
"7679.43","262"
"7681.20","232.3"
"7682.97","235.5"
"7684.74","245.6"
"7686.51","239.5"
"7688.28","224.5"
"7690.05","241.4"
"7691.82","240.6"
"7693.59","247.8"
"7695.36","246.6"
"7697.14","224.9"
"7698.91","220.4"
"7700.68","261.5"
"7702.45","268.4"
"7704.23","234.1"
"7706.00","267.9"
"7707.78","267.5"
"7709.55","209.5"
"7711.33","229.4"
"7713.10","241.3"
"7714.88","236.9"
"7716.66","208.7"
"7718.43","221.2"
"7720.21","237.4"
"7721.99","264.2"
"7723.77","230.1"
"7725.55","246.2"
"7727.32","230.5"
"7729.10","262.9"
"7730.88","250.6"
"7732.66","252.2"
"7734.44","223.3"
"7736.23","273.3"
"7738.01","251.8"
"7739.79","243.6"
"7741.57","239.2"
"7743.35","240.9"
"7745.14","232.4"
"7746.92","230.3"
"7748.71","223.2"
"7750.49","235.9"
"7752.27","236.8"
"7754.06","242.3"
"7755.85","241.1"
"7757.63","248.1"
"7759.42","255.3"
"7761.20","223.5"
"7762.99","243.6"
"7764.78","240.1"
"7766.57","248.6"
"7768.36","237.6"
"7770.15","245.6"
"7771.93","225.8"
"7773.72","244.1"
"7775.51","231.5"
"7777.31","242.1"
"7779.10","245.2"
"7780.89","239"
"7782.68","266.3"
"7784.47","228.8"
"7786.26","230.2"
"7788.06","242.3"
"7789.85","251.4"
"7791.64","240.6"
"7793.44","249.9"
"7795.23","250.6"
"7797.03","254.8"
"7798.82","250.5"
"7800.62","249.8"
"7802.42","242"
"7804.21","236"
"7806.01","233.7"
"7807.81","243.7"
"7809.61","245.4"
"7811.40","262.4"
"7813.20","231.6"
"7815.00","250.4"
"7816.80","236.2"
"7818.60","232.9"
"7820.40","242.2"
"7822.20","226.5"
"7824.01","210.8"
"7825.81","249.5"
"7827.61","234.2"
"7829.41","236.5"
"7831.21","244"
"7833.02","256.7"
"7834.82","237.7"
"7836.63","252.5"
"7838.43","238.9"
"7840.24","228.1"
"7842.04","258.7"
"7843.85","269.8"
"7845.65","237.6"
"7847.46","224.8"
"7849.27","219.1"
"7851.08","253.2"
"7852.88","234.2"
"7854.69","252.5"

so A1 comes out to 1.0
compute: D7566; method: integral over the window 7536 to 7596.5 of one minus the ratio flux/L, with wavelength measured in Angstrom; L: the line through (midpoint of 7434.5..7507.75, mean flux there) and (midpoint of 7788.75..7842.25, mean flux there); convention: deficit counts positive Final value -1.5 Angstrom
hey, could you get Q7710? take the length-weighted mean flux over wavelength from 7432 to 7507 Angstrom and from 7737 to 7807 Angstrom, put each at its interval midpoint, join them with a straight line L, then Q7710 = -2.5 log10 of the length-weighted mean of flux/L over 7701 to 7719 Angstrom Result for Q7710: 0.02 mag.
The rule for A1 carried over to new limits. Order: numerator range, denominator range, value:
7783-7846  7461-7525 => 1.02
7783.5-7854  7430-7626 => 1.01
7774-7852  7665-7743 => 1.03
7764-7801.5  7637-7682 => 1.05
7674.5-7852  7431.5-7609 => 1.00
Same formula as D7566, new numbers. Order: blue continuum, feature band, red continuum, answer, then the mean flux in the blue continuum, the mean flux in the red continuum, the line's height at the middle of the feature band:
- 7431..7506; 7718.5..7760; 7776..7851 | 0.5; 258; 242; 245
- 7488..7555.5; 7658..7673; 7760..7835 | 0.7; 260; 241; 250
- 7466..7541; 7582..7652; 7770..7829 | 2.0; 259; 241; 252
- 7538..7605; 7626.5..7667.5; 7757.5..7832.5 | 2.5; 258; 242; 252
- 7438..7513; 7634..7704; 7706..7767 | 2.0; 259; 240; 245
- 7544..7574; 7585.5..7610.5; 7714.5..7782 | 0.8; 258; 240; 254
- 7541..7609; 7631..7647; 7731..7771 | 1.4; 255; 241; 250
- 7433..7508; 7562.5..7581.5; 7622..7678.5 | -0.7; 258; 239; 247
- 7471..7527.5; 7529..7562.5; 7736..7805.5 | -1.0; 258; 242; 255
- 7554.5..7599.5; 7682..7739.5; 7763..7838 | 1.3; 256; 242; 247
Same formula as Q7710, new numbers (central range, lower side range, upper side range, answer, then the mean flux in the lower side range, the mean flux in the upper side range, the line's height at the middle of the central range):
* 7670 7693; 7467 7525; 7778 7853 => 0.05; 259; 242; 249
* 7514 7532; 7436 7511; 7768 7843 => 0.01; 259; 242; 256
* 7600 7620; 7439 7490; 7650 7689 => 0.01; 258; 239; 245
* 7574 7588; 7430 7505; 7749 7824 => -0.05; 258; 242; 252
